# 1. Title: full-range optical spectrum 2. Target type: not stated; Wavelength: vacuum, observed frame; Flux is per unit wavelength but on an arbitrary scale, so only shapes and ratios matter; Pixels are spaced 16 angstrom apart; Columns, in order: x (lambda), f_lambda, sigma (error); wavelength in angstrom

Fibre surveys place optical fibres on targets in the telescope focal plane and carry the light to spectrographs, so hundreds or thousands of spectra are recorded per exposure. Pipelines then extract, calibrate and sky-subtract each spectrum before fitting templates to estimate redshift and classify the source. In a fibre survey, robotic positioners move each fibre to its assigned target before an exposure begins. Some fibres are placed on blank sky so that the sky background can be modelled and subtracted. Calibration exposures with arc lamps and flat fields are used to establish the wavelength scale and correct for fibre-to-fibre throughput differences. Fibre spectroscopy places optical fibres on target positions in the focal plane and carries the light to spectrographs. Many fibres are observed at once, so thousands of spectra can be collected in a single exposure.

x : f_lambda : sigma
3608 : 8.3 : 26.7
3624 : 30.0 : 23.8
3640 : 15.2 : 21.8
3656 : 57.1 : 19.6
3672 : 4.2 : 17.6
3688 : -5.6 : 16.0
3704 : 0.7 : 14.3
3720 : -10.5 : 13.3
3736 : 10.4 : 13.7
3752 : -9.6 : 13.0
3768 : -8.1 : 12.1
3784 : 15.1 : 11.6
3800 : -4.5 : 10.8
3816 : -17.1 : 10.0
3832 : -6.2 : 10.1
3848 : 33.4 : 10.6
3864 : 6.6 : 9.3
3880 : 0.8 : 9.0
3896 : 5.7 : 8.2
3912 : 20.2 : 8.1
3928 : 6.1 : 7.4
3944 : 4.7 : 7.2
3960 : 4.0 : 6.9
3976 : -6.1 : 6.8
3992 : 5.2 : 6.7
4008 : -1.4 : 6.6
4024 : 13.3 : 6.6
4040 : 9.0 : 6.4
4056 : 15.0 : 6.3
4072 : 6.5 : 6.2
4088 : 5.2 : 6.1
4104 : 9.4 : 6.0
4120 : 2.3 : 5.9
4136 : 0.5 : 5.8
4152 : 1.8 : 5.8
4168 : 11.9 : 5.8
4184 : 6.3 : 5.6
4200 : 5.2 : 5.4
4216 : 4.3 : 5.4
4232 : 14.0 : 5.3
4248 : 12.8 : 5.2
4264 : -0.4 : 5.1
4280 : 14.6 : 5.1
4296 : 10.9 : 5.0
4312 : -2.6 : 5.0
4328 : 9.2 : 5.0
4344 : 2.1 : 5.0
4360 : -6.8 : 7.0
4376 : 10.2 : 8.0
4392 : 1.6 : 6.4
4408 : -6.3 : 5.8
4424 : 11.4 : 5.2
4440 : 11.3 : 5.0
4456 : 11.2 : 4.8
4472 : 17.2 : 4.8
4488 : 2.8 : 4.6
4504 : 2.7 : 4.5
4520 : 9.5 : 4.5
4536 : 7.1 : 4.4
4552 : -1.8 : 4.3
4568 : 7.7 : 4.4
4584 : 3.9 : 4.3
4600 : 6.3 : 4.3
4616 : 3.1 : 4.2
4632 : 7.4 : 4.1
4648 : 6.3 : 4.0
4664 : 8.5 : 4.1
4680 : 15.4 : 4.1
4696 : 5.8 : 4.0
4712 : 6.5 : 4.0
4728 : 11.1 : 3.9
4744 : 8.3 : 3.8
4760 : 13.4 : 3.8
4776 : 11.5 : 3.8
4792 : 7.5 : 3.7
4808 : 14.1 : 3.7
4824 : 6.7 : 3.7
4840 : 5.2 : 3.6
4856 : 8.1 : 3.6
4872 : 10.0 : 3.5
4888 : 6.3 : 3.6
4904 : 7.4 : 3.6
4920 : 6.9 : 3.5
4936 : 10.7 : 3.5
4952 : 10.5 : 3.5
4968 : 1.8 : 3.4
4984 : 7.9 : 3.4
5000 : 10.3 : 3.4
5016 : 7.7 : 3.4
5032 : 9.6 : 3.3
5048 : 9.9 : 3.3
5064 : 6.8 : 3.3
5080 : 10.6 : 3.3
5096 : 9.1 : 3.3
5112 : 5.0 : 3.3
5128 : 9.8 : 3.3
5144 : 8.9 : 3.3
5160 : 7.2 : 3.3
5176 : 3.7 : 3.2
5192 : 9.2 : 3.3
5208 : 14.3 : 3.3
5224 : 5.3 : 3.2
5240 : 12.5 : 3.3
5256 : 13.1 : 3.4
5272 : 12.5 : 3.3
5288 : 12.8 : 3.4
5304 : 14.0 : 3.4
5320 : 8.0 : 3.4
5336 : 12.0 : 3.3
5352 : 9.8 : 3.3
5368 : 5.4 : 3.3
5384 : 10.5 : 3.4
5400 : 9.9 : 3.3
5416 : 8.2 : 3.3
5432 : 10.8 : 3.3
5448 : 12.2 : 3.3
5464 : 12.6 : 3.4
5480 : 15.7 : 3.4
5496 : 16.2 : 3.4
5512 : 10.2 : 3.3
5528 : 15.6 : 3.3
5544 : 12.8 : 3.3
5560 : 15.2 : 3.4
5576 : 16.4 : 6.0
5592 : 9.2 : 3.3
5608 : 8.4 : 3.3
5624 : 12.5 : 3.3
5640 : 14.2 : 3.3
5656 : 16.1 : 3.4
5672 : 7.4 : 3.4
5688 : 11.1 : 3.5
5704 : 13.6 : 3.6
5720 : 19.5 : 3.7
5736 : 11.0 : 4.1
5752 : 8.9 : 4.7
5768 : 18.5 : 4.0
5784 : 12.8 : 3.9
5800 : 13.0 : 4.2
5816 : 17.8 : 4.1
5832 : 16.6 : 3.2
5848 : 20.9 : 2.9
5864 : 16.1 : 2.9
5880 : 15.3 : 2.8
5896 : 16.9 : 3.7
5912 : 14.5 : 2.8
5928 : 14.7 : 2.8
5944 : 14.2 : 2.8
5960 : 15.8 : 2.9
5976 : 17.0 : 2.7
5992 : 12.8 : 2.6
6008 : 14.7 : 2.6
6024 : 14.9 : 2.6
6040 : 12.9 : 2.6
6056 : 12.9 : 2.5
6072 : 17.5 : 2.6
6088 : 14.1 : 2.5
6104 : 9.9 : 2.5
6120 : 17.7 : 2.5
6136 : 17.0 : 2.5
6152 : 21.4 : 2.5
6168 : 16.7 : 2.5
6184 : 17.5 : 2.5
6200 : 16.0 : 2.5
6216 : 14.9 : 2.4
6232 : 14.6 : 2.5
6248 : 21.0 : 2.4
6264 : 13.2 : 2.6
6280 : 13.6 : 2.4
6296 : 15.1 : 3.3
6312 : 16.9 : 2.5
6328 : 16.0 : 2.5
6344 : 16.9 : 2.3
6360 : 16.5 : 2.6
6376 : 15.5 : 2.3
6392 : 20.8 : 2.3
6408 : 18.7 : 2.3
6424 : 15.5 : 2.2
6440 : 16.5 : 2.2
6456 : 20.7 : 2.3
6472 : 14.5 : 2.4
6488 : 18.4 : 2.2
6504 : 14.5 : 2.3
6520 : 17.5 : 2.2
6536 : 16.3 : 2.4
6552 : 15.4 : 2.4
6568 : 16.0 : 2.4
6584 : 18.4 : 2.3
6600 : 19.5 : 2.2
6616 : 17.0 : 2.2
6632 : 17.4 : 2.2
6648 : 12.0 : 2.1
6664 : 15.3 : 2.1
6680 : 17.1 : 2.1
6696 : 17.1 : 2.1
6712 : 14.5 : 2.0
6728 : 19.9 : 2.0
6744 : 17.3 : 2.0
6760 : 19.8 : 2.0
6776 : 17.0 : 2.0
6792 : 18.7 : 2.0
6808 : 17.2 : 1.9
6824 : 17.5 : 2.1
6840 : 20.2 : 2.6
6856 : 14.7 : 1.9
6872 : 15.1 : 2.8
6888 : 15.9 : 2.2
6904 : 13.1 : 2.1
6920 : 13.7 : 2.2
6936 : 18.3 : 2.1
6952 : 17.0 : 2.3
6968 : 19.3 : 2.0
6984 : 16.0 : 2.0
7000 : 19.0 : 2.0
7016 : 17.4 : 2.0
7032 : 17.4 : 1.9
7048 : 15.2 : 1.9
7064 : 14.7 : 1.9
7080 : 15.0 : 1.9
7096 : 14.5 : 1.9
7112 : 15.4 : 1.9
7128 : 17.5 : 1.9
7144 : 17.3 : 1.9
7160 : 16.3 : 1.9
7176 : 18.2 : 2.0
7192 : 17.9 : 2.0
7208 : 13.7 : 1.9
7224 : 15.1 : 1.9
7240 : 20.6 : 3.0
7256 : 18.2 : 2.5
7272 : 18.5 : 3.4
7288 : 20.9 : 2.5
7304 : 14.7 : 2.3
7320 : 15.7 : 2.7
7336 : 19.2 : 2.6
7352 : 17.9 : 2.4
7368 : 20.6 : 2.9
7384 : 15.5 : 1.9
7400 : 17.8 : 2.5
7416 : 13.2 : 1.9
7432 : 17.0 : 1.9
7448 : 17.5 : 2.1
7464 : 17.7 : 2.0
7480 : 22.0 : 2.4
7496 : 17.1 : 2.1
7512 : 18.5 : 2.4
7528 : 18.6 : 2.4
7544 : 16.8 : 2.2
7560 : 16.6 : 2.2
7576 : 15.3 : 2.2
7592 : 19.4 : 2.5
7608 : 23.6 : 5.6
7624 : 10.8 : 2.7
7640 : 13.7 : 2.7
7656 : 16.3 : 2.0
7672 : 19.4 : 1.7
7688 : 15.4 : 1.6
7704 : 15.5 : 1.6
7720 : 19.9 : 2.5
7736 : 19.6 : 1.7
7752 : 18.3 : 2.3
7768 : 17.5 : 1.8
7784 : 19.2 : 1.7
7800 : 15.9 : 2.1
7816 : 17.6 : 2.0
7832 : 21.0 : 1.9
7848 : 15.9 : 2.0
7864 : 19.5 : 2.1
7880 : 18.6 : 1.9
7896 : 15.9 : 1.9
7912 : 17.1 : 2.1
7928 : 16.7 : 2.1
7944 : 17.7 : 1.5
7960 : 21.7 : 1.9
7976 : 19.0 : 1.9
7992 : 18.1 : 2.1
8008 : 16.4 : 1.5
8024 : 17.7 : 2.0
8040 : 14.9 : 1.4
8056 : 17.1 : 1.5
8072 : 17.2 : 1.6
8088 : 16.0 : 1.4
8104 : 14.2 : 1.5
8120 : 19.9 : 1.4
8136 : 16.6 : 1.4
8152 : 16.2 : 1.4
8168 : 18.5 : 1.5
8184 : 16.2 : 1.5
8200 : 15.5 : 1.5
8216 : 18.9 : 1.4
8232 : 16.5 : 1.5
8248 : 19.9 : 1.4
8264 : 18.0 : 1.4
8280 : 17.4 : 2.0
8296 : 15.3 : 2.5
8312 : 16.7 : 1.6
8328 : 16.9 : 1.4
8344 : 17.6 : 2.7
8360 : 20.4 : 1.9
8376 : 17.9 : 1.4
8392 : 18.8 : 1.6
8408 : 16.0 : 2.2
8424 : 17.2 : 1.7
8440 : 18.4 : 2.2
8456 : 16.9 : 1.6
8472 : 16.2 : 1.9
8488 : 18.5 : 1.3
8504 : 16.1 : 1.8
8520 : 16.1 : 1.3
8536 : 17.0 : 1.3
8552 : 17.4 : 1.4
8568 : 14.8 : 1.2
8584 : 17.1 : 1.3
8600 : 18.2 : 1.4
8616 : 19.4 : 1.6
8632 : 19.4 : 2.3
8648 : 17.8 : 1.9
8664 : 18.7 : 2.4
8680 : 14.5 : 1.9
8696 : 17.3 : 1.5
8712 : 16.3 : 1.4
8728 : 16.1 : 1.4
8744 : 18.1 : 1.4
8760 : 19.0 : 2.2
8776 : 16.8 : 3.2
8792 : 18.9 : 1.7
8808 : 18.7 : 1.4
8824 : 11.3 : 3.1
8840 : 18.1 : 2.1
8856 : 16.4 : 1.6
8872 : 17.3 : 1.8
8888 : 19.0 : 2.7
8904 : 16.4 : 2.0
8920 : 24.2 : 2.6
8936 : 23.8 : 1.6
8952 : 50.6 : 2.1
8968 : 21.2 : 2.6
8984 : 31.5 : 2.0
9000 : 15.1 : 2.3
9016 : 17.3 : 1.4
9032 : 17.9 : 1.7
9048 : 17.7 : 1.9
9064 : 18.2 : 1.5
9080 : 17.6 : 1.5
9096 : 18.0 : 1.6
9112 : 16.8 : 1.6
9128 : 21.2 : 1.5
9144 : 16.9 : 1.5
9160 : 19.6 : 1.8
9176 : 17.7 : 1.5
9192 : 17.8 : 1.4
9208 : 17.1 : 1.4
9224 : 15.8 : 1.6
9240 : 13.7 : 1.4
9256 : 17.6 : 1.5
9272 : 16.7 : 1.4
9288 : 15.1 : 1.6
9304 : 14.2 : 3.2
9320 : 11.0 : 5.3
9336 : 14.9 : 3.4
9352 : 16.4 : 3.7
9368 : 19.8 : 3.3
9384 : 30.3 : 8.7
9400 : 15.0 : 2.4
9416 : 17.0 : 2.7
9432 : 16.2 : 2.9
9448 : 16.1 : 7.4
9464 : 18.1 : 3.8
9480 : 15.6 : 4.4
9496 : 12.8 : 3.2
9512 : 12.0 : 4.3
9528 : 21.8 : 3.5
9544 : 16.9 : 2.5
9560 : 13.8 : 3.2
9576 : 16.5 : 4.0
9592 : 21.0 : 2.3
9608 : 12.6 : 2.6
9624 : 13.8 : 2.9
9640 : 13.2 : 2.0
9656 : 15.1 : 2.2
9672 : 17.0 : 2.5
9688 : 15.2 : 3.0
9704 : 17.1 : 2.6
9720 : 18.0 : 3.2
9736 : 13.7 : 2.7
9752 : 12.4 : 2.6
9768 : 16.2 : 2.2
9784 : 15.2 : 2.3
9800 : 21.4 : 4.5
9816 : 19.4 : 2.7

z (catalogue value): 0.36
